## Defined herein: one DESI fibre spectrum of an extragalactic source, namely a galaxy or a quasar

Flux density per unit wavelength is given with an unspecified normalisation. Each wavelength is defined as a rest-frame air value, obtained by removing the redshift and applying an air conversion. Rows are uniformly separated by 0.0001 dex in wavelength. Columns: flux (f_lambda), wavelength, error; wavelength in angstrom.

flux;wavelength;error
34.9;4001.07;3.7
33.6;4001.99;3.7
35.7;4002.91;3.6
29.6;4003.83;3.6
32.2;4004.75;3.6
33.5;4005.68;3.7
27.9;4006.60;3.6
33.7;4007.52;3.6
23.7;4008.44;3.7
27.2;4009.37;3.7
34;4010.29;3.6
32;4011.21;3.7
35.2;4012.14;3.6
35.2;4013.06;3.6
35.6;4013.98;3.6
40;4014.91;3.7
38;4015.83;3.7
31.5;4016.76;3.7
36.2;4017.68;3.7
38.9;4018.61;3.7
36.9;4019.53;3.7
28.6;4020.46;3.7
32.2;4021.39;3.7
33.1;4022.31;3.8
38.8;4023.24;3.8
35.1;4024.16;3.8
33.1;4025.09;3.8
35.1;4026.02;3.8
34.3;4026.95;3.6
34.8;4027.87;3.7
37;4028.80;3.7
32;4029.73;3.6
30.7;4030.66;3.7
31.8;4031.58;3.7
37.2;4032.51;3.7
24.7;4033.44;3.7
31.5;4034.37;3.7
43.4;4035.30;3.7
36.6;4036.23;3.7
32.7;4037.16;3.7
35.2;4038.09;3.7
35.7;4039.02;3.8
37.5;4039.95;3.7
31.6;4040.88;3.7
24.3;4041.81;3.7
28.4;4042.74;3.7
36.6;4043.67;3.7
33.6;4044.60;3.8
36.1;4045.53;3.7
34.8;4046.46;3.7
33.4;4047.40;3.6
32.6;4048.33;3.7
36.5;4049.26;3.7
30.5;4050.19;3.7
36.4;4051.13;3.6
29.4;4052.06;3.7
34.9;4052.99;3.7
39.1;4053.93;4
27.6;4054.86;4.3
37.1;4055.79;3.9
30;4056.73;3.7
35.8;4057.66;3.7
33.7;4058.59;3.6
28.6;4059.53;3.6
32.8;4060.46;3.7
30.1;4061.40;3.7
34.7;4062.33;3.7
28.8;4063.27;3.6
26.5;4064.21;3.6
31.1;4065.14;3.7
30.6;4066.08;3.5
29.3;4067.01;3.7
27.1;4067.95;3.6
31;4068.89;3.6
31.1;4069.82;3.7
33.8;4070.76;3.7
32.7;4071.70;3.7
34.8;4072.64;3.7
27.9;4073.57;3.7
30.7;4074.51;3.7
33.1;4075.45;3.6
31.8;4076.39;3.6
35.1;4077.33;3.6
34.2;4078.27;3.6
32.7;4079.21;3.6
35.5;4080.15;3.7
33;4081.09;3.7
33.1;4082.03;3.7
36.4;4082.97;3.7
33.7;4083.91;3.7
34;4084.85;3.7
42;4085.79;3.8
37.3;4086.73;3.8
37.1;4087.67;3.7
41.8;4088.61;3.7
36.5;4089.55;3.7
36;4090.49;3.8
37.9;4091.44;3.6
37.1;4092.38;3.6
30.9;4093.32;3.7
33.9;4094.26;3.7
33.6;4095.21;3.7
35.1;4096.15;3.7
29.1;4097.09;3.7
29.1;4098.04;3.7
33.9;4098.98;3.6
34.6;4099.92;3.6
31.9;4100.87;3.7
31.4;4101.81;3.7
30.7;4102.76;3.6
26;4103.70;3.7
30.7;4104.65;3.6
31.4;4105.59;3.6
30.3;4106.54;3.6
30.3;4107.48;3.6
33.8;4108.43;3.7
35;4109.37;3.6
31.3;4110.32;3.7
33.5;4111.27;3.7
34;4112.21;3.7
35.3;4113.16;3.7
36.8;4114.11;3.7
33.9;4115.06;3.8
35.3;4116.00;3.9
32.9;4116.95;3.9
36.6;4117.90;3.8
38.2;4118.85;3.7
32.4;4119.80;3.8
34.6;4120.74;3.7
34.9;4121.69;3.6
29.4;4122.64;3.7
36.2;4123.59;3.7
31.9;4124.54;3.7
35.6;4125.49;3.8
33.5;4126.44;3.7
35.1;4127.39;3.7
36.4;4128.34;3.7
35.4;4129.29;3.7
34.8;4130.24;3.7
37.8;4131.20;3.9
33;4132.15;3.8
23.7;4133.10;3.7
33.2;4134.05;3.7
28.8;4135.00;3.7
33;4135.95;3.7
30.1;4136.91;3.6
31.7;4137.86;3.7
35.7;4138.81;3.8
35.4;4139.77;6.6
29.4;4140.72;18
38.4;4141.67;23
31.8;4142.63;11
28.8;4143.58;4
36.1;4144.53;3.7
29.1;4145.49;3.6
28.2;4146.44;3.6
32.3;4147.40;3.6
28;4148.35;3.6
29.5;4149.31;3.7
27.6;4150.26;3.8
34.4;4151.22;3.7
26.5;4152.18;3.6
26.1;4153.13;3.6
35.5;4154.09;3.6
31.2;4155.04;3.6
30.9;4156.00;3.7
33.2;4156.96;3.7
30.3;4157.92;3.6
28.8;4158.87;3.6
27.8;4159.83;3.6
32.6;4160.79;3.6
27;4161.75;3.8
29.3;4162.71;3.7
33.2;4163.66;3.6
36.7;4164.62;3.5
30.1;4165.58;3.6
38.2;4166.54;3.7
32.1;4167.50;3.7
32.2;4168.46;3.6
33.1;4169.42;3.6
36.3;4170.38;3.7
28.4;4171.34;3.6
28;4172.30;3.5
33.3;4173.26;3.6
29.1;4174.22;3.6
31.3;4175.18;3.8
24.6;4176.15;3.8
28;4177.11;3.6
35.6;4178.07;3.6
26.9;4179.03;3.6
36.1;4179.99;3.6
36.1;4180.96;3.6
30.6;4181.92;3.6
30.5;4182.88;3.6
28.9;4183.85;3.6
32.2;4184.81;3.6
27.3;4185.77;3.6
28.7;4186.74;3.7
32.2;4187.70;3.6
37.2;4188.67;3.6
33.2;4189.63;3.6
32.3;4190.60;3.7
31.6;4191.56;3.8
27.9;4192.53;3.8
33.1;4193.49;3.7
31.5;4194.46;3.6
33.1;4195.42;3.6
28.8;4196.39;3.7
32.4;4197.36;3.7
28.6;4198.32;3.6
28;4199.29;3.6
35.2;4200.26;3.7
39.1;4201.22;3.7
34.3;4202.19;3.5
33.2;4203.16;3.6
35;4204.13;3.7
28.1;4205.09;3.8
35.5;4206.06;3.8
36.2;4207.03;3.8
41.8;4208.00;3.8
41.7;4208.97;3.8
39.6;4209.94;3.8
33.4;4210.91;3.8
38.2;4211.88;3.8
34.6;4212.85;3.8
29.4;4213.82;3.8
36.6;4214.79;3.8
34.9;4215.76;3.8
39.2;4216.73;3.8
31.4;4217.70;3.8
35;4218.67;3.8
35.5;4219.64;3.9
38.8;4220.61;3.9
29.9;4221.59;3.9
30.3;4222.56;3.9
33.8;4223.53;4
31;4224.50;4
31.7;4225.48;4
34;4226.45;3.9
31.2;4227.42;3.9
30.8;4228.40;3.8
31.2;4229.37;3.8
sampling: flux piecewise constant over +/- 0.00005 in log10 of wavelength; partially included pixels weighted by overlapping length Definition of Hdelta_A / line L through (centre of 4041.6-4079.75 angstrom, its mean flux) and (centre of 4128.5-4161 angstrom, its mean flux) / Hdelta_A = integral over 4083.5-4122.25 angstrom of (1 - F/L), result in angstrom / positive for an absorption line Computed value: -2.6 angstrom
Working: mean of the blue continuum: 32.2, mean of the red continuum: 31.5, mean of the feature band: 34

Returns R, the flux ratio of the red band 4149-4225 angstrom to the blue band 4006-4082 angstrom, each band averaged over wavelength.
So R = 0.98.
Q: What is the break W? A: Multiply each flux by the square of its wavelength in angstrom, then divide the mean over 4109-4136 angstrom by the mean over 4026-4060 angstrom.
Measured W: 1.1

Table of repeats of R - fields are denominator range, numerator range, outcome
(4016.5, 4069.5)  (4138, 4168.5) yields 0.95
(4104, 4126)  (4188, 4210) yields 1.00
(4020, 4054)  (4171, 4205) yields 0.93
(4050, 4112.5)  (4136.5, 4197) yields 0.95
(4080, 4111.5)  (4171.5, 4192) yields 0.92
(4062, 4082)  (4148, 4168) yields 0.98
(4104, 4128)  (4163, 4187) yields 0.94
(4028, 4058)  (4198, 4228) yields 1.02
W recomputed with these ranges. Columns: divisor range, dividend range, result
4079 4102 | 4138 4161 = 0.92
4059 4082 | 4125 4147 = 1.07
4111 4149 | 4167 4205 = 0.98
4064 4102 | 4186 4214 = 1.06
